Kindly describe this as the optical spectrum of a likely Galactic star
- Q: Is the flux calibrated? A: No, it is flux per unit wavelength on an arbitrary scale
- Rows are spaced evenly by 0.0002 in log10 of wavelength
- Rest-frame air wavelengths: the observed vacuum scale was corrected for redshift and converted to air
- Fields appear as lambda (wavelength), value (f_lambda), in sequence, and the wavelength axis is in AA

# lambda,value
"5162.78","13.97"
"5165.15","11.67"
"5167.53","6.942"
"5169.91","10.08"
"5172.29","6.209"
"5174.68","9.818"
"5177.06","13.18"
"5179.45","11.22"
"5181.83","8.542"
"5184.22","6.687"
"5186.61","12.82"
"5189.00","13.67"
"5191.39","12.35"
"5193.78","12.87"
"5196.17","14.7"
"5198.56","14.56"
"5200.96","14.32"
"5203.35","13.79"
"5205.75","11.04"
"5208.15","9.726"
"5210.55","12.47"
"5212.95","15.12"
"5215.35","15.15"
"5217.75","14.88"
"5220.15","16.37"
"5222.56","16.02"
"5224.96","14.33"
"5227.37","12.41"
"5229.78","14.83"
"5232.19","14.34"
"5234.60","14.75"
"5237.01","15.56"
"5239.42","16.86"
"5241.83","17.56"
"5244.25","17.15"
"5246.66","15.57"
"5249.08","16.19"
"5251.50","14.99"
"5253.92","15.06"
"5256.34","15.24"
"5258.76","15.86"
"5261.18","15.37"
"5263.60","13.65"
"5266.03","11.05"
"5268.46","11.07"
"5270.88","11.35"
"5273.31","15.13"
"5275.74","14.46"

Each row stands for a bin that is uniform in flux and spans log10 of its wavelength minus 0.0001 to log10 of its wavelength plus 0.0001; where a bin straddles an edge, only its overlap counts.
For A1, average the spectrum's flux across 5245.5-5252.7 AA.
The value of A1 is 15.6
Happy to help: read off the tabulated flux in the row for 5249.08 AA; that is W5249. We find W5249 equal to 16.19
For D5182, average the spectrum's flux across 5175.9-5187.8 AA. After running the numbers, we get 10.5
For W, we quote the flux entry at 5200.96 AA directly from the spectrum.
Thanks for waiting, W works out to 14.32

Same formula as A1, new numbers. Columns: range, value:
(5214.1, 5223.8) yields 15.6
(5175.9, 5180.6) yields 12.2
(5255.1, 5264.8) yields 15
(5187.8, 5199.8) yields 13.6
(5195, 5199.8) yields 14.6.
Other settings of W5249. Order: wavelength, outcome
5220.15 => 16.37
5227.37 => 12.41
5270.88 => 11.35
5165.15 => 11.67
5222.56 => 16.02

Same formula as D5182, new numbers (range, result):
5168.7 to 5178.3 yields 9.81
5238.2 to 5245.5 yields 17.2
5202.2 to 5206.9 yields 12.4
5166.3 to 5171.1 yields 8.54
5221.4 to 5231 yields 14.4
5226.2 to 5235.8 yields 14.1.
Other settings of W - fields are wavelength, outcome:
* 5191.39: 12.35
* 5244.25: 17.15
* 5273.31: 15.13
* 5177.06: 13.18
